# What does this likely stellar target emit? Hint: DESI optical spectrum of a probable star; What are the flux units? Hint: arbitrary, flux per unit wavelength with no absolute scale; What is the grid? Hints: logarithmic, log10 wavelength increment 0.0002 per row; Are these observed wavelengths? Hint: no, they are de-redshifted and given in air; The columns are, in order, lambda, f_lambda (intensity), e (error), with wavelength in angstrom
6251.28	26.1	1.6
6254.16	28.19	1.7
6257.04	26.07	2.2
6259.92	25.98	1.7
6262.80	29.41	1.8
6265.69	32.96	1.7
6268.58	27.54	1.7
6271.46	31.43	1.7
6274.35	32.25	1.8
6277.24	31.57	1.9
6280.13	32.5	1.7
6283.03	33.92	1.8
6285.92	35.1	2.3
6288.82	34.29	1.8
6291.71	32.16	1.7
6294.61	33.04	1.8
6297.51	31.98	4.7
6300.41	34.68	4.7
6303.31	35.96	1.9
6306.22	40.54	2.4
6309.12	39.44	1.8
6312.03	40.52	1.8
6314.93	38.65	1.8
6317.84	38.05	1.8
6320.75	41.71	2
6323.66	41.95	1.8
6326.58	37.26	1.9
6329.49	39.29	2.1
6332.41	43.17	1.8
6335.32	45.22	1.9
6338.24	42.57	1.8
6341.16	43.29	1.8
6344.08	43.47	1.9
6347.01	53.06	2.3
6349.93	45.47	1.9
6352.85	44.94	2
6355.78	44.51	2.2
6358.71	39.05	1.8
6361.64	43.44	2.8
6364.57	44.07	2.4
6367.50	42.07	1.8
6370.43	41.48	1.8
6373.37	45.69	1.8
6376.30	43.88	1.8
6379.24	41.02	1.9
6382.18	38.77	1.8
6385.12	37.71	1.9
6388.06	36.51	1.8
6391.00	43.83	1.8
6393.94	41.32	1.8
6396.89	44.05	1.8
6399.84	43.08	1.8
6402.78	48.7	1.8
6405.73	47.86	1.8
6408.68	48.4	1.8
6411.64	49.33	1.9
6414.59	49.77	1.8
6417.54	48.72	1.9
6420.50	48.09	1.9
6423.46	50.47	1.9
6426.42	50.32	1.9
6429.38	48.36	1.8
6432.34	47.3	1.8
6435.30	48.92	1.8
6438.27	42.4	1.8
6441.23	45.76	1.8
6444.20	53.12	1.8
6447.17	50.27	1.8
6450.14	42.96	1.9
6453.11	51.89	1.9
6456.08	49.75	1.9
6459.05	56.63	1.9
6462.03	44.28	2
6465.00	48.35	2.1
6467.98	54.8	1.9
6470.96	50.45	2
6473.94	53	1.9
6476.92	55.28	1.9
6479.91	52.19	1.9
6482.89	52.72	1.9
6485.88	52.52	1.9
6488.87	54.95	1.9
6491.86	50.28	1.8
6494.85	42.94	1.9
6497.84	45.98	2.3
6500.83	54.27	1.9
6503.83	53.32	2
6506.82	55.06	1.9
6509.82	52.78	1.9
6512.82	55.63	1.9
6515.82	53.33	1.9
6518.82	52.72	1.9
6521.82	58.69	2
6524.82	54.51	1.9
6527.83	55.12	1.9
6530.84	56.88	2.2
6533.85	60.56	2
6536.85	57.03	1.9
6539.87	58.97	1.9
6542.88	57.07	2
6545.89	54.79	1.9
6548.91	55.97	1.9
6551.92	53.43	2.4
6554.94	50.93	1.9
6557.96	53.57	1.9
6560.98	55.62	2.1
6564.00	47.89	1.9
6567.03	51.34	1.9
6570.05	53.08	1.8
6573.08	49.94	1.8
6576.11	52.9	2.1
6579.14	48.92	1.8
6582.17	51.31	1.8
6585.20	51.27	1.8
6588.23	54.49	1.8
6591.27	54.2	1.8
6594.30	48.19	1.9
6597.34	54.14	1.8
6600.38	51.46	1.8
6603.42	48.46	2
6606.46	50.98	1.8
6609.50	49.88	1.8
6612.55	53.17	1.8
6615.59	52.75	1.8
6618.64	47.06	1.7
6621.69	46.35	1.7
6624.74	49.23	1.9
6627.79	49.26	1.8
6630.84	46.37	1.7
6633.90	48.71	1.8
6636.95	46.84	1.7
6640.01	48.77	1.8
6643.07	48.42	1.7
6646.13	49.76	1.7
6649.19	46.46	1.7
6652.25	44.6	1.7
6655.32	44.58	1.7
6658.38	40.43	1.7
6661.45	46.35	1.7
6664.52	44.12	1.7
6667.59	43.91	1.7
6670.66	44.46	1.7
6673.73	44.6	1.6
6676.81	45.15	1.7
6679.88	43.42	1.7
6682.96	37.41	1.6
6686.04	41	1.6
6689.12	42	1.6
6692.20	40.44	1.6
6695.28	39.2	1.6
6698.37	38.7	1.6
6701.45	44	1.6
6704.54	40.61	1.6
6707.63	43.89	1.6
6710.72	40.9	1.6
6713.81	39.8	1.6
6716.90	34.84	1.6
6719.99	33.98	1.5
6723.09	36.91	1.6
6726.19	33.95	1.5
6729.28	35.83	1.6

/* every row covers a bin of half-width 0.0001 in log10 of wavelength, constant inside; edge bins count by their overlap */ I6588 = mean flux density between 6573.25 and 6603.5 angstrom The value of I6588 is 51.6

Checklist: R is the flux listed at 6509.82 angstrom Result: 52.78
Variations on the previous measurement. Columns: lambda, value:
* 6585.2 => 51.27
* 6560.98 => 55.62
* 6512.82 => 55.63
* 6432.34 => 47.3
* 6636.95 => 46.84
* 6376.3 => 43.88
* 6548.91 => 55.97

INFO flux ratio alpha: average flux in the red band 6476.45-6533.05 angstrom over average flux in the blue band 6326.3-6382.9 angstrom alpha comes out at 1.2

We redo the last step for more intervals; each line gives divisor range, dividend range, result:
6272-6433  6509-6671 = 1.23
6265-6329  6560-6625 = 1.44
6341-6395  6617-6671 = 1.09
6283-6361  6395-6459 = 1.21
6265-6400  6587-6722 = 1.16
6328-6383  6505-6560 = 1.28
